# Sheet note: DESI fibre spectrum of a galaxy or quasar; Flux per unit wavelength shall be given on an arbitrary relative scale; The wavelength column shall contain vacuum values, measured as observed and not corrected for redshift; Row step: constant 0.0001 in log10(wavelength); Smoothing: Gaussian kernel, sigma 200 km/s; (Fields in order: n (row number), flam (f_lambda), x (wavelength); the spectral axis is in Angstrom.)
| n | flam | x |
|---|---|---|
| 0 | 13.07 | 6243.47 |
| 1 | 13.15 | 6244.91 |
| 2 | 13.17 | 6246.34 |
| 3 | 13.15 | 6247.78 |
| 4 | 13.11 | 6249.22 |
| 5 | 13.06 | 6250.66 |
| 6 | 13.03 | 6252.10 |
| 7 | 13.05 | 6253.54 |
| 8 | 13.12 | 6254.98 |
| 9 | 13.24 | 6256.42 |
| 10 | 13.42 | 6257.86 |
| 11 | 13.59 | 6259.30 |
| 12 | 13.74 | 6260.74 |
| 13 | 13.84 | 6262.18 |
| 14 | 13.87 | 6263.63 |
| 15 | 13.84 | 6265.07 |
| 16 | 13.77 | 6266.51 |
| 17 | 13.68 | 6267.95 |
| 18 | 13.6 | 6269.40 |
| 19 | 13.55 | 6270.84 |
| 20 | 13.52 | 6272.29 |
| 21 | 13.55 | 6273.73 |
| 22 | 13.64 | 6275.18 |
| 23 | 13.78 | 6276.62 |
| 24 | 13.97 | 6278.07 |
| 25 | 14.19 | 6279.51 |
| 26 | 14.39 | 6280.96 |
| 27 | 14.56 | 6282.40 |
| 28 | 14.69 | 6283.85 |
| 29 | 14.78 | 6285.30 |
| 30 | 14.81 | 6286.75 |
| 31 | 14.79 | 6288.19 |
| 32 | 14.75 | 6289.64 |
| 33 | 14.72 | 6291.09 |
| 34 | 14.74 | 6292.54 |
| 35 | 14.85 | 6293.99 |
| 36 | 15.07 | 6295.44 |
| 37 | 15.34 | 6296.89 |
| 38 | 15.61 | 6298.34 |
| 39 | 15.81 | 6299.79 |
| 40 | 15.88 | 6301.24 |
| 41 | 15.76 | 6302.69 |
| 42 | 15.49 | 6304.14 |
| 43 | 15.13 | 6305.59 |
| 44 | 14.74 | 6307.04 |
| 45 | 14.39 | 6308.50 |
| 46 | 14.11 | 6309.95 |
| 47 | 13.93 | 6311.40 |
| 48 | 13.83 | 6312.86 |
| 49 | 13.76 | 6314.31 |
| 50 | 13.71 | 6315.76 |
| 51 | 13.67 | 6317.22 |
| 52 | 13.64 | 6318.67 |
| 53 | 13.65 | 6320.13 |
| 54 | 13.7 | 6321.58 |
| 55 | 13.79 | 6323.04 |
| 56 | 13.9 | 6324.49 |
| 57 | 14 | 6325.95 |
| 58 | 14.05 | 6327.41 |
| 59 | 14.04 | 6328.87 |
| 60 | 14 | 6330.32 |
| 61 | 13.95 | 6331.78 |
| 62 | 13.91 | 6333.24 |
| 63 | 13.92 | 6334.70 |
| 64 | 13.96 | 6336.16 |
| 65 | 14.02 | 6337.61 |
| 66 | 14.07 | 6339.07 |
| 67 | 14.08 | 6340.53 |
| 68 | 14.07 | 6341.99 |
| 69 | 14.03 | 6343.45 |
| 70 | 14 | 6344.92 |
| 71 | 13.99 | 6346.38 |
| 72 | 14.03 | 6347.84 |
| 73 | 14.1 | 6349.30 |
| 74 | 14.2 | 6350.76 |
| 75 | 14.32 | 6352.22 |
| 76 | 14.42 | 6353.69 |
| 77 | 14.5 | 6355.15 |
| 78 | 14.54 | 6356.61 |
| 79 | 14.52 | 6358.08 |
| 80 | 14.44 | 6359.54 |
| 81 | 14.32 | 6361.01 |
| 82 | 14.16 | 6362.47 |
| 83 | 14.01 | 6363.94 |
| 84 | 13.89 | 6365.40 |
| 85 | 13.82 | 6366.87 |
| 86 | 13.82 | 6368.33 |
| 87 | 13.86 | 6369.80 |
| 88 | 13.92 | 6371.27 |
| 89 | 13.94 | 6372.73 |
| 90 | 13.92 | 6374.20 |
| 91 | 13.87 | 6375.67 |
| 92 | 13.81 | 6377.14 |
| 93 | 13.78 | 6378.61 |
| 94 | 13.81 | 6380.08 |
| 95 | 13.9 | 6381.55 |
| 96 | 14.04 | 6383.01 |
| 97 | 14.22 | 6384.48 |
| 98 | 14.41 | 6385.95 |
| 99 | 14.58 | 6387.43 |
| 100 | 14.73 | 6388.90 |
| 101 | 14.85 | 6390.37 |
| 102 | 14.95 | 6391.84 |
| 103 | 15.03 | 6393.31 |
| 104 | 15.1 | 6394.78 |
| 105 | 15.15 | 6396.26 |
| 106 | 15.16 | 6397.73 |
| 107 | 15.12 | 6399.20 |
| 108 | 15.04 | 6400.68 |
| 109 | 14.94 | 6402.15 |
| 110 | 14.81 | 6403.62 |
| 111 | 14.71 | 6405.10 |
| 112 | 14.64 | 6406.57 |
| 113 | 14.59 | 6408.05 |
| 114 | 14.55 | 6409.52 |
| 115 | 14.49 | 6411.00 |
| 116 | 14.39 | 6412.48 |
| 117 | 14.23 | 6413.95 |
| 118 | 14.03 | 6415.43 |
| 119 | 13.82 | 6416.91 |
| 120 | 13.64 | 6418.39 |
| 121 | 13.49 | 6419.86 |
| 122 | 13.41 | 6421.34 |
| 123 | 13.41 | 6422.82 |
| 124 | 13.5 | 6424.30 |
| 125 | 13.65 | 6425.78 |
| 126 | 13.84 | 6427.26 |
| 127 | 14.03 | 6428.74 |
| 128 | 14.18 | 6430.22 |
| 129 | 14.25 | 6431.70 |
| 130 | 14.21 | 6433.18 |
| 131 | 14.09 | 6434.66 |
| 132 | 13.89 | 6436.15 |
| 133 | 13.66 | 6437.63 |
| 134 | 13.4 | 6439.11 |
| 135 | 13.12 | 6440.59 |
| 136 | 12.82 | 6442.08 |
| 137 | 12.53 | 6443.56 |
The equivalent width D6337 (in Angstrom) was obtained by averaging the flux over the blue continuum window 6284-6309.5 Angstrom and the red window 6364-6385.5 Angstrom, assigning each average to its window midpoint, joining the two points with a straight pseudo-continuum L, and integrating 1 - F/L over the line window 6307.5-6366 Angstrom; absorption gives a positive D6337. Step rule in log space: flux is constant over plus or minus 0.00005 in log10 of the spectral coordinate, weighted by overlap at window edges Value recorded 1.7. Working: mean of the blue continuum 15.1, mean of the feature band 14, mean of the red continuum 13.9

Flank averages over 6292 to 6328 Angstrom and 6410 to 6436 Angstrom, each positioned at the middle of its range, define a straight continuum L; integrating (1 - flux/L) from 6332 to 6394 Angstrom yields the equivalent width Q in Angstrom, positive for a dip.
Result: 0.3 Angstrom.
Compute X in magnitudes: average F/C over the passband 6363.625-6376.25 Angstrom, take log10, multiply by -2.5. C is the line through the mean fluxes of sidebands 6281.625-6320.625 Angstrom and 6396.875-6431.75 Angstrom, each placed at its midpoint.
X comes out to 0.04 mag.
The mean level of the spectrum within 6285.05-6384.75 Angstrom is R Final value 14.3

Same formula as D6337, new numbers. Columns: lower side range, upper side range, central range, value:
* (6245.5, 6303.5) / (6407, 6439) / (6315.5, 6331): 0.3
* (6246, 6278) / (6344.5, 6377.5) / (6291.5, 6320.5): -1.9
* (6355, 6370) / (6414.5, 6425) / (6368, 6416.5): -1.9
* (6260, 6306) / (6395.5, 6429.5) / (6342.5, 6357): 0.2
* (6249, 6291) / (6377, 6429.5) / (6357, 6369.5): 0.1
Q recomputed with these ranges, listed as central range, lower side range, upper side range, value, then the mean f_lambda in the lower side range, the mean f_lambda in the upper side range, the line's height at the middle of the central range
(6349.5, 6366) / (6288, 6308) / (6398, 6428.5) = 0.44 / 15.2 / 14.2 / 14.7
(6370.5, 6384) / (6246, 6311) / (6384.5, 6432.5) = 0.43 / 14.2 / 14.4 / 14.3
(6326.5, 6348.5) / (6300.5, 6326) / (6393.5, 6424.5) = 0.49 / 14.3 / 14.4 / 14.3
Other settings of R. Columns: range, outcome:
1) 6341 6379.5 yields 14.1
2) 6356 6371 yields 14.1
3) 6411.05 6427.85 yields 13.8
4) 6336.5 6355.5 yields 14.1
